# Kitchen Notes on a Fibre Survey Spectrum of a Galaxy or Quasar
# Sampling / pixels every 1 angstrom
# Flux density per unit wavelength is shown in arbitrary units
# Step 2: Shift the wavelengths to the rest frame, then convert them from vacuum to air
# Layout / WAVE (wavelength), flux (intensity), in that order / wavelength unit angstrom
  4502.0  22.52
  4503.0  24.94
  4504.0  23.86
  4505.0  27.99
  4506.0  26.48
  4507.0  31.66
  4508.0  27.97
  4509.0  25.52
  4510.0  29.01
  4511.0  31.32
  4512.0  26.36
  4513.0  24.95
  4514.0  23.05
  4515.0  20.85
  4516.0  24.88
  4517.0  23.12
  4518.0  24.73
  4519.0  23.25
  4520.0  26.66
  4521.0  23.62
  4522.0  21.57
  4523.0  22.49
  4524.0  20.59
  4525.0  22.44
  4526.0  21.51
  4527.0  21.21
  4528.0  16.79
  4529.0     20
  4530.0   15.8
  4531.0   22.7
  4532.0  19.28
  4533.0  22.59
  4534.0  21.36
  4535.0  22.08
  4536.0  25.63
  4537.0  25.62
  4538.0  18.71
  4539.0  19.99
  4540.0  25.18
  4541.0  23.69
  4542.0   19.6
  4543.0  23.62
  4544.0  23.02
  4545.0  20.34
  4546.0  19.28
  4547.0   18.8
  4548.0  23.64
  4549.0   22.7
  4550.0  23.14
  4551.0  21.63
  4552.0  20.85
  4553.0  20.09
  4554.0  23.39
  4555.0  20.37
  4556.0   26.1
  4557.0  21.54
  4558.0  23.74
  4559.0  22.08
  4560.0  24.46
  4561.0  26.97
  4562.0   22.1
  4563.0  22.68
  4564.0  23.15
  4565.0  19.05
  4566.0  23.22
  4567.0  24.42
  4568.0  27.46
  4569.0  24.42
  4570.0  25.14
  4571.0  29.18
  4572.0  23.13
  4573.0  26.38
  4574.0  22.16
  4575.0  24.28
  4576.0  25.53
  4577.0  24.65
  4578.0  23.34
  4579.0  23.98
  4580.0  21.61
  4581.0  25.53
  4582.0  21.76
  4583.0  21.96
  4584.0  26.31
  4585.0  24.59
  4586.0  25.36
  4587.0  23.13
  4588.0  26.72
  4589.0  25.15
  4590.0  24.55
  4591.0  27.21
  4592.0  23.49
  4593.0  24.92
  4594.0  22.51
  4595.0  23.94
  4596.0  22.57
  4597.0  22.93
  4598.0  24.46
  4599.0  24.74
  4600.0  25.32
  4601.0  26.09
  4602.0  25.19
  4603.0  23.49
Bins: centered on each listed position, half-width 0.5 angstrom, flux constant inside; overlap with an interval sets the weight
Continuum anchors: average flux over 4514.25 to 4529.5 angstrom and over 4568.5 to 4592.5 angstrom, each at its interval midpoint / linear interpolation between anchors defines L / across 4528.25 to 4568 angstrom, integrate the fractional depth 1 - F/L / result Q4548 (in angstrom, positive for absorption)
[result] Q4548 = 1.96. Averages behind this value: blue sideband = 22.3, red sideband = 24.6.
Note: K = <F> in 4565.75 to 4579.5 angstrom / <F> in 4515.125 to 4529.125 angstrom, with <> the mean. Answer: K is 1.1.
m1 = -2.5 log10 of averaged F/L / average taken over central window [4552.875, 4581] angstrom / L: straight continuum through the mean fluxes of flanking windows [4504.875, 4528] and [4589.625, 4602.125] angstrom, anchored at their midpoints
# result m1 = 0.03 mag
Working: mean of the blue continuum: 24.6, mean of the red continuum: 24.4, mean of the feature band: 23.8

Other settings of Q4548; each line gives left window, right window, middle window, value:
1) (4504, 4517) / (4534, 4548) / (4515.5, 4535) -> 2.0 angstrom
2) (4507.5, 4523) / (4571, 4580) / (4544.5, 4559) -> 1.6 angstrom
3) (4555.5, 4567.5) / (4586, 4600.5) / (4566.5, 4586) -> -0.6 angstrom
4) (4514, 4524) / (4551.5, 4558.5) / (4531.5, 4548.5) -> 0.6 angstrom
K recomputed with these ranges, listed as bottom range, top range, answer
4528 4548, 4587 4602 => 1.15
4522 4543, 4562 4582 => 1.12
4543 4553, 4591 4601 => 1.12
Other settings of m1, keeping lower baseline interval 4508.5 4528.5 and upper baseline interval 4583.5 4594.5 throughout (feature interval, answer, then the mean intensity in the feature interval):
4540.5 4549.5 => 0.12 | 21.6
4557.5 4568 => 0.05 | 23.4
